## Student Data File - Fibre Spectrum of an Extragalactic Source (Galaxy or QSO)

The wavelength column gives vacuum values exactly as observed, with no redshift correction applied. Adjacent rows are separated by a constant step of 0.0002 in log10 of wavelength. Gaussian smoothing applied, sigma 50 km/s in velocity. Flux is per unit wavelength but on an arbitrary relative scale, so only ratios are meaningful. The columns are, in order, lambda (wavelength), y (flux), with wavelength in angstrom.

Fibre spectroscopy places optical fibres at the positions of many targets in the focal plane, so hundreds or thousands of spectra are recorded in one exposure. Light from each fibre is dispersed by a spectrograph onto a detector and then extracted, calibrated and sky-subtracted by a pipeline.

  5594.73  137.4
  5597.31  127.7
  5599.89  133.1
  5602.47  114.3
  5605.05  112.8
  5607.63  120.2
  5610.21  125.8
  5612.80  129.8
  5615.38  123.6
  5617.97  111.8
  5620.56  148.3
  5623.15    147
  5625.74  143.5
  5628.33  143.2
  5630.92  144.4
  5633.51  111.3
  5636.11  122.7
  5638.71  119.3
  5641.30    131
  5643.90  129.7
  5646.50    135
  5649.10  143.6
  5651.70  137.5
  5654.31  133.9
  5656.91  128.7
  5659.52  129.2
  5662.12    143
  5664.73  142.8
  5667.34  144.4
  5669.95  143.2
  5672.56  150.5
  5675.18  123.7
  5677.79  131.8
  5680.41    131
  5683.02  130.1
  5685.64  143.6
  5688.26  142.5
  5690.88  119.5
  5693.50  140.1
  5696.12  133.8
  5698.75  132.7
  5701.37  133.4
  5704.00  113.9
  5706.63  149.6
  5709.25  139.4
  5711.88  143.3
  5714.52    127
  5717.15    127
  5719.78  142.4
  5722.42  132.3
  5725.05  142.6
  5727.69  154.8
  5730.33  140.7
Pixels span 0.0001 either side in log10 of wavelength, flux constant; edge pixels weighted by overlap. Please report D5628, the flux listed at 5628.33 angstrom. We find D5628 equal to 143.2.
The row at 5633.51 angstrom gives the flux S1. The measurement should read 111.3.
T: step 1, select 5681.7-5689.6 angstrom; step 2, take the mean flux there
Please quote 139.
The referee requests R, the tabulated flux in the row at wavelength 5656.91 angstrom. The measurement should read 128.7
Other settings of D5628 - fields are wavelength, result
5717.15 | 127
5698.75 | 132.7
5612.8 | 129.8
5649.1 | 143.6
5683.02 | 130.1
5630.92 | 144.4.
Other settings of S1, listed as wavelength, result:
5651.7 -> 137.5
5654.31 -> 133.9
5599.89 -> 133.1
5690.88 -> 119.5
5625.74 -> 143.5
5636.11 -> 122.7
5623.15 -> 147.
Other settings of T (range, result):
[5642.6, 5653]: 136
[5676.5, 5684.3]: 131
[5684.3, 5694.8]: 136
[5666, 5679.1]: 139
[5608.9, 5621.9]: 128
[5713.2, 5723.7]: 132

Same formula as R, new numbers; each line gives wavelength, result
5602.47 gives 114.3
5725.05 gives 142.6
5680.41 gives 131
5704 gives 113.9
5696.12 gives 133.8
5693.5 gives 140.1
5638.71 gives 119.3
